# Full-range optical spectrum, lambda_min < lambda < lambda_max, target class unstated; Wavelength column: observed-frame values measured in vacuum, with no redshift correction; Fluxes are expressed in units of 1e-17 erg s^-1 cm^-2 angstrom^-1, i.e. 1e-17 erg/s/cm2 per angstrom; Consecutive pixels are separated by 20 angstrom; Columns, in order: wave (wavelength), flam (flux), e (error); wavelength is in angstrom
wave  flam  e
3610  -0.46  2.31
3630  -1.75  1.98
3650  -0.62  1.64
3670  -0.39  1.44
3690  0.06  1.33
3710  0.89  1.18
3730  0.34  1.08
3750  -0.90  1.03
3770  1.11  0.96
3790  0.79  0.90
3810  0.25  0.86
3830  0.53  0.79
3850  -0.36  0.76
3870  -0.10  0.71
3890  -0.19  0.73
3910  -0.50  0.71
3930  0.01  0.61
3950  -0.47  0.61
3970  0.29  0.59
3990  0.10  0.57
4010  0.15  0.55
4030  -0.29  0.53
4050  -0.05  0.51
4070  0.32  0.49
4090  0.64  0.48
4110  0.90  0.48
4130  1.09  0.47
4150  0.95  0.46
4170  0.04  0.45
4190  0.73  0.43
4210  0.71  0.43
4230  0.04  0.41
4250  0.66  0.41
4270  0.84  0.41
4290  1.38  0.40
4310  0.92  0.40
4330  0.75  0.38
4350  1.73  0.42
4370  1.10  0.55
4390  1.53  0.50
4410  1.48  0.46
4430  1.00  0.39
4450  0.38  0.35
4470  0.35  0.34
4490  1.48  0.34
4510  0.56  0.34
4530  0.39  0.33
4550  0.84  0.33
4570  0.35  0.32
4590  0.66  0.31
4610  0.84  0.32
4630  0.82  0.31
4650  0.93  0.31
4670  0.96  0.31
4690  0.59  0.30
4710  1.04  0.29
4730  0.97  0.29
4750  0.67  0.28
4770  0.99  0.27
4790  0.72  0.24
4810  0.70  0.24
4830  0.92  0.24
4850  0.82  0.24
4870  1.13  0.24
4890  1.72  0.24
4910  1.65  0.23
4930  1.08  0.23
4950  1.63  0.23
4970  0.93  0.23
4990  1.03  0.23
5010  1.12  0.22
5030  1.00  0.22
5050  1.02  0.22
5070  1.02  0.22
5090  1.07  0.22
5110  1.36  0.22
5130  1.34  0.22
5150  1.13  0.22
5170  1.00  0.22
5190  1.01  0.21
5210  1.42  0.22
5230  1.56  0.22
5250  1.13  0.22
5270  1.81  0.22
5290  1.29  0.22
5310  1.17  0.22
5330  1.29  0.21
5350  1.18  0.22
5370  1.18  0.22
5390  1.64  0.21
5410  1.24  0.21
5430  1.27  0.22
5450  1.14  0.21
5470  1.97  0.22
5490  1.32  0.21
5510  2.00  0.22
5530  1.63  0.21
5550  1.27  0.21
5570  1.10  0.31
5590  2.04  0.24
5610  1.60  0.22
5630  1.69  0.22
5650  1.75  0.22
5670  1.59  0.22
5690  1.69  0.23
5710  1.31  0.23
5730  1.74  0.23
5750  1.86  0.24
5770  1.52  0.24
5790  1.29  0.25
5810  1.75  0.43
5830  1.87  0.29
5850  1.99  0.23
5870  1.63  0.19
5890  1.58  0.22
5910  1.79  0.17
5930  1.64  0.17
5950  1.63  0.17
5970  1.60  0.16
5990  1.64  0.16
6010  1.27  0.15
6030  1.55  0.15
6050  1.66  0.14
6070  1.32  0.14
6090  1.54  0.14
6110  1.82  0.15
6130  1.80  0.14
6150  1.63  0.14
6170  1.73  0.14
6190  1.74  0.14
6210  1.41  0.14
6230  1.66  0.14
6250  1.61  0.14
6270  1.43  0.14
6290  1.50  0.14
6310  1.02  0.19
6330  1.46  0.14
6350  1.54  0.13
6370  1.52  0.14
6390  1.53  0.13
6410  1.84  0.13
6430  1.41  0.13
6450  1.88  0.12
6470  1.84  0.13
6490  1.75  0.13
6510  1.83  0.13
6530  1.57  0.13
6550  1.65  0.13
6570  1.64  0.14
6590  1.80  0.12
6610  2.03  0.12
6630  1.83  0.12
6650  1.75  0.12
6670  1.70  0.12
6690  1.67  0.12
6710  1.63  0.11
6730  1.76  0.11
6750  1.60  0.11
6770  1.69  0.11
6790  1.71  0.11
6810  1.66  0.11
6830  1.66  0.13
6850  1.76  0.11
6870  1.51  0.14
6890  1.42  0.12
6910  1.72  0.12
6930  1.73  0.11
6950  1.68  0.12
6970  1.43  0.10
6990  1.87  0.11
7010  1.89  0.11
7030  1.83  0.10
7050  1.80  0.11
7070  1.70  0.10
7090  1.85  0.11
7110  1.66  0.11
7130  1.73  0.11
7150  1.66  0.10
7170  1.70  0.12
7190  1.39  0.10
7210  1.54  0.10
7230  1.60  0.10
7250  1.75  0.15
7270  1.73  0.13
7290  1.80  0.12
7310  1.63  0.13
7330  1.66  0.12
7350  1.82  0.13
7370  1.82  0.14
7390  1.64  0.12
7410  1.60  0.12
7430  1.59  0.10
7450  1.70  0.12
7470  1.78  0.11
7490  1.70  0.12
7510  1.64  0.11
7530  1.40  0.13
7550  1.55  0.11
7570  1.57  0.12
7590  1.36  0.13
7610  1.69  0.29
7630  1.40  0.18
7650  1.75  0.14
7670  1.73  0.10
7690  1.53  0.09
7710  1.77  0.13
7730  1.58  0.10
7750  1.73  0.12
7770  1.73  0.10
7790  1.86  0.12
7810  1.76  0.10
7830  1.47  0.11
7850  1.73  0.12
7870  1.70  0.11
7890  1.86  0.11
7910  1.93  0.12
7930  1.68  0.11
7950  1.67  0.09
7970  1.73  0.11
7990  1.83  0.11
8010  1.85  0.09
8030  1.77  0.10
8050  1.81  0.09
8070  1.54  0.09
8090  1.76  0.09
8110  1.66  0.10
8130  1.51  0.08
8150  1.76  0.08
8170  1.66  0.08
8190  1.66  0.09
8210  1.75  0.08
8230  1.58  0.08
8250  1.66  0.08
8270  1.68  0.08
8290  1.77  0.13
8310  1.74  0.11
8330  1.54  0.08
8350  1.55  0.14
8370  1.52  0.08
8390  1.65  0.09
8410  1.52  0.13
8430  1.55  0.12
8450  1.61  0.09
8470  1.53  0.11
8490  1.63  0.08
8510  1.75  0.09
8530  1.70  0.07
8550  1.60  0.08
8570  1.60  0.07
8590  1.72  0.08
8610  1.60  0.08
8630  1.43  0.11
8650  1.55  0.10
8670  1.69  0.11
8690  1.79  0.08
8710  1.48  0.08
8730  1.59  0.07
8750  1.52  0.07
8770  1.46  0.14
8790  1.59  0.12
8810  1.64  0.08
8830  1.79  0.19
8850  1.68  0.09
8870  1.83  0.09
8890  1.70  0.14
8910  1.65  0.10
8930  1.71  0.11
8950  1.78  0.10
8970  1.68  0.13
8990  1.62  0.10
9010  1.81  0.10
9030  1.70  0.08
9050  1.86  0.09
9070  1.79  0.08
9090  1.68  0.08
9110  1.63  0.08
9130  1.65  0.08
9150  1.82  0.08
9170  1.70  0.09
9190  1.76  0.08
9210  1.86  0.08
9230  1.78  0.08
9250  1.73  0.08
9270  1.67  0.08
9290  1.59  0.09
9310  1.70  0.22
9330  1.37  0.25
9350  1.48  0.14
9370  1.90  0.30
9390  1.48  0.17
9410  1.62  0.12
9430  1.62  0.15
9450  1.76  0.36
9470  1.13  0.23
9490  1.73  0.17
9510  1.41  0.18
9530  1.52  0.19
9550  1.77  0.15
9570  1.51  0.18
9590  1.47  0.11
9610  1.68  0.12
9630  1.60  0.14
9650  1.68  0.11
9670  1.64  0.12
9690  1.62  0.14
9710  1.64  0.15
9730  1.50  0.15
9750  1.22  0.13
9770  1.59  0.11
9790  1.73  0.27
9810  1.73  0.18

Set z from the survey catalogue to 0.220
